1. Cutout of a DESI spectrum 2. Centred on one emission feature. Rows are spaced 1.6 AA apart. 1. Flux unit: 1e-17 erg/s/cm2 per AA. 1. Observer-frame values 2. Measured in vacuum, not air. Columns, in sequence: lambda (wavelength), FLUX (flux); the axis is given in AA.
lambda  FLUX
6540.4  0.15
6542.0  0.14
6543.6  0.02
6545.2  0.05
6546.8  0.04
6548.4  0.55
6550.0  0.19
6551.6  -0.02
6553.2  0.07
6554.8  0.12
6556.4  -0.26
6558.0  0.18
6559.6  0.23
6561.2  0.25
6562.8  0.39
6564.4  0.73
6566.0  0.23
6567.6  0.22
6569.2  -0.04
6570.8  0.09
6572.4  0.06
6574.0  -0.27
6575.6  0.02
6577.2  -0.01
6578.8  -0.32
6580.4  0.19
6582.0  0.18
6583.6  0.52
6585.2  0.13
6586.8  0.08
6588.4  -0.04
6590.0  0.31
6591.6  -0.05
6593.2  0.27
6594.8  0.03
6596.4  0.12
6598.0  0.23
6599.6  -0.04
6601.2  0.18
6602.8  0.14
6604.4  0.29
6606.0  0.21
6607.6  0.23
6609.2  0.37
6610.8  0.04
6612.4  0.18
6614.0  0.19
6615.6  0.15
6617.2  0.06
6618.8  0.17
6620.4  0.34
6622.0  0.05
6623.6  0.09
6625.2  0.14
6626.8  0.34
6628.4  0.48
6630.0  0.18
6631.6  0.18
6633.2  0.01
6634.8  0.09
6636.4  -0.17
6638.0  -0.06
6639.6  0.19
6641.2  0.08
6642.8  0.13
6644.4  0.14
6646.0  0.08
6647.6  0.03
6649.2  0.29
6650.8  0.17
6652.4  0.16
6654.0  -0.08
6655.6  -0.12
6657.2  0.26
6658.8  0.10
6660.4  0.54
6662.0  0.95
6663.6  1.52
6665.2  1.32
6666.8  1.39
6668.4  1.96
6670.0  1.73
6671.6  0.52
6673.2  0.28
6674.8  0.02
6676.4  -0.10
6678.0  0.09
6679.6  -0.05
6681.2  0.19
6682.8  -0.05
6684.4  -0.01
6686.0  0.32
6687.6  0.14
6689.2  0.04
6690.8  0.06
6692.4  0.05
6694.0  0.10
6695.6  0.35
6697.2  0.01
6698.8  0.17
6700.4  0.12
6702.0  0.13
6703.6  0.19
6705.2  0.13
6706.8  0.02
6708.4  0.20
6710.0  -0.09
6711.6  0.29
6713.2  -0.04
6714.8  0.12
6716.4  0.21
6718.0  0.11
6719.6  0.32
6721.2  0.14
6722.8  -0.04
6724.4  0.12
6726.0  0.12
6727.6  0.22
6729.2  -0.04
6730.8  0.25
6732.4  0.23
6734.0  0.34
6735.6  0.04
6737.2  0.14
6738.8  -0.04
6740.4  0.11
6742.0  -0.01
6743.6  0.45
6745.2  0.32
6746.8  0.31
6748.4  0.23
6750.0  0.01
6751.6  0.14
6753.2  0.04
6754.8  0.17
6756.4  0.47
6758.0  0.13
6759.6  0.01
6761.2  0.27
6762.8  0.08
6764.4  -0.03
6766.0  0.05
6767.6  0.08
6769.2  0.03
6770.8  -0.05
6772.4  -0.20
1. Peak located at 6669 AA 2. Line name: [O II]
